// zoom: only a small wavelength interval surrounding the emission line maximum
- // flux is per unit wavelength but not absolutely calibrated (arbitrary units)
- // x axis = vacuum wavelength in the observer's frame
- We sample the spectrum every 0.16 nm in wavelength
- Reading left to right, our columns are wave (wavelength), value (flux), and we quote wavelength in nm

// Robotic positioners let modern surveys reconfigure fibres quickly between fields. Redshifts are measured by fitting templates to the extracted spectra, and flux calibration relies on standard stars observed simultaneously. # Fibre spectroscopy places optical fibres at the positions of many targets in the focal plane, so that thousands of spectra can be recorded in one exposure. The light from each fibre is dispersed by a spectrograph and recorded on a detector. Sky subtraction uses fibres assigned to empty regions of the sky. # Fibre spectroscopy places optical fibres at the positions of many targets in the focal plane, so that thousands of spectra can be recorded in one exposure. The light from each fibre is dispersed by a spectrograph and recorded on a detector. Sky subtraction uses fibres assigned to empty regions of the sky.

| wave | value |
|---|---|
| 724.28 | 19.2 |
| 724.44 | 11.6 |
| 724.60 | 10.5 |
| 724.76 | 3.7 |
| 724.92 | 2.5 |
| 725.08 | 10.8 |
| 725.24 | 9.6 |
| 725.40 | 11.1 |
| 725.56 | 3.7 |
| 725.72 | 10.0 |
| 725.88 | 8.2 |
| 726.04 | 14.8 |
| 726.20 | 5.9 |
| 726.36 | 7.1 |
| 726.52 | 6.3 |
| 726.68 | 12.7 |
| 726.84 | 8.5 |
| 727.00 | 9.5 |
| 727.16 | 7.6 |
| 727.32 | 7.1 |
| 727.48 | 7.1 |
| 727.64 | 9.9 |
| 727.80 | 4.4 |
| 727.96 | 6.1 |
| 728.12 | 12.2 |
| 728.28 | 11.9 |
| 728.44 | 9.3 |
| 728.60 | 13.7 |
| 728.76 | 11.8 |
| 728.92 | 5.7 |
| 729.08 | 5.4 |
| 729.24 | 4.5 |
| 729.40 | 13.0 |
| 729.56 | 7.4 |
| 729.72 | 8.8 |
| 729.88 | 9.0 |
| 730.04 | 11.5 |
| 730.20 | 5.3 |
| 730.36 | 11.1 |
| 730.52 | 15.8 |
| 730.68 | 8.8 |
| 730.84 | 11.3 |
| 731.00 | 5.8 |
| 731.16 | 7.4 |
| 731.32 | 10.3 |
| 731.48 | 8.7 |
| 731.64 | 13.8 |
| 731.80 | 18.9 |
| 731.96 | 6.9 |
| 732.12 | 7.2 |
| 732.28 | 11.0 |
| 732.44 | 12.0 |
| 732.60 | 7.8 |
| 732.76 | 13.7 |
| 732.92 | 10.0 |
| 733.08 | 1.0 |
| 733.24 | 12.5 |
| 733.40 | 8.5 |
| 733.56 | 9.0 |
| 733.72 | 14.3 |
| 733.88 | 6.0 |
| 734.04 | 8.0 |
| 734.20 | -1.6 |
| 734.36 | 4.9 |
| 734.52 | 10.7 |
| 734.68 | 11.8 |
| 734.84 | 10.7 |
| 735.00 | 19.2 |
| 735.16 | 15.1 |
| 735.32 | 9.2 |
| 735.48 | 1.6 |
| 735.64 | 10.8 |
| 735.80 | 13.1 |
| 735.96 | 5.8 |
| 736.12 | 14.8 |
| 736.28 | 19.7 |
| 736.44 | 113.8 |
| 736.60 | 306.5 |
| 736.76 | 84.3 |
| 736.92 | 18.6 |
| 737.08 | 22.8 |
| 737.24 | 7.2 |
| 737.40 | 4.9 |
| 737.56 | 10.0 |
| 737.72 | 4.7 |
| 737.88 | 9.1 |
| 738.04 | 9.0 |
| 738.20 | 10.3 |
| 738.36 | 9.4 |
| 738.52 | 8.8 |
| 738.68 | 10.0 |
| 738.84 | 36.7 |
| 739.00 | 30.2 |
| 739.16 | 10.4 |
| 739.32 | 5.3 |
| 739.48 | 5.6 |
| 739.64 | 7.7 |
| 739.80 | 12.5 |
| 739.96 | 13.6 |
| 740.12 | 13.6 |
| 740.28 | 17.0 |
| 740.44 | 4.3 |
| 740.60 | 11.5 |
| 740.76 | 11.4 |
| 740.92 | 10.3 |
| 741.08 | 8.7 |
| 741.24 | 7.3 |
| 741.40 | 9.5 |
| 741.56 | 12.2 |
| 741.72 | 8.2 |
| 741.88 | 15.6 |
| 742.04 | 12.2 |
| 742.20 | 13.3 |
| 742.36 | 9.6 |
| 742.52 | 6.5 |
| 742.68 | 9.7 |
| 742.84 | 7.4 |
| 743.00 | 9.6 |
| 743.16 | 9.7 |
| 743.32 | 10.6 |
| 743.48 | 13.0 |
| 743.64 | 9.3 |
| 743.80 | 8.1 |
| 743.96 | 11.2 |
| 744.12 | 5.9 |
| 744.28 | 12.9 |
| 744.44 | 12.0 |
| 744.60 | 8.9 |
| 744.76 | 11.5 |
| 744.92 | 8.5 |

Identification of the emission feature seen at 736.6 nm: H-alpha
